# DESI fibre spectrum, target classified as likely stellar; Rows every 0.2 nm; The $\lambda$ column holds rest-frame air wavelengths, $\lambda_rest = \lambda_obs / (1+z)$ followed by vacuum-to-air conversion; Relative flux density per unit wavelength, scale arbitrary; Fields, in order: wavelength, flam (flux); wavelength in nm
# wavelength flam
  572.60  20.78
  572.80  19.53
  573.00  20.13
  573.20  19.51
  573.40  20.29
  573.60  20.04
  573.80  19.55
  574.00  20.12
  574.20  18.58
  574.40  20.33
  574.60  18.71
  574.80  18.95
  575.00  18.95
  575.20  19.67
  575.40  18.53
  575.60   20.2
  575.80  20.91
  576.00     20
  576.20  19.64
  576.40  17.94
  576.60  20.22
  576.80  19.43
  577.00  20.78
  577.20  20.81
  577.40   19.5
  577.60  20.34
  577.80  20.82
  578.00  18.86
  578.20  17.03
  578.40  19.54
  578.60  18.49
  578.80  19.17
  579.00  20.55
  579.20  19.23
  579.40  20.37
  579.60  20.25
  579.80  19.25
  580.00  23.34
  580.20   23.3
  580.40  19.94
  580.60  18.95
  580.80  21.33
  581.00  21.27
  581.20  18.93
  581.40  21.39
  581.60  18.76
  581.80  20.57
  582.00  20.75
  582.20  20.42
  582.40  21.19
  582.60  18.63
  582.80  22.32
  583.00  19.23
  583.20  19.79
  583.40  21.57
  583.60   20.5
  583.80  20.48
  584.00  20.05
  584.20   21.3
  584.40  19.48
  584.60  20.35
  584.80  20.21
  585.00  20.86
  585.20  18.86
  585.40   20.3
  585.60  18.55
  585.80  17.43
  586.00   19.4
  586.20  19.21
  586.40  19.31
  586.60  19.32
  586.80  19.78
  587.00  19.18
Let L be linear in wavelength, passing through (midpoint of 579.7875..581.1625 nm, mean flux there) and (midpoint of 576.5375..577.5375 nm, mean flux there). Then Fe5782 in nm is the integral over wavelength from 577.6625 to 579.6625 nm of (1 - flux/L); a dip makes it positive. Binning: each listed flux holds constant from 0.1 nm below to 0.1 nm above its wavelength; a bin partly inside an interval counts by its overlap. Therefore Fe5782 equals 0.11 nm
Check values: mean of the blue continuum 20.2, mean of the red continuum 21.1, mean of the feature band 19.4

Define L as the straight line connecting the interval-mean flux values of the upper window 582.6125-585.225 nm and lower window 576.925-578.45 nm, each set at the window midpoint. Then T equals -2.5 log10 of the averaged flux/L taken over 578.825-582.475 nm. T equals -0.03 mag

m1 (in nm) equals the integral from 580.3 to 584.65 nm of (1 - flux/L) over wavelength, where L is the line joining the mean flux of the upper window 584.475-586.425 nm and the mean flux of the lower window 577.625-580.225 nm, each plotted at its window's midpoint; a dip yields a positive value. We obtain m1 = -0.15 nm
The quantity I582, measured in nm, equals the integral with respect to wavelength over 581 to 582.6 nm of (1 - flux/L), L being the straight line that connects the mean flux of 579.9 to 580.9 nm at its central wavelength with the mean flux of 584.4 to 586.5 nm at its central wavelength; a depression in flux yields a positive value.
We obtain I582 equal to 0.045 nm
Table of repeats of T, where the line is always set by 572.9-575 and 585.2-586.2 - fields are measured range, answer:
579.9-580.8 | -0.114 mag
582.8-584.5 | -0.075 mag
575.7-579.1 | -0.014 mag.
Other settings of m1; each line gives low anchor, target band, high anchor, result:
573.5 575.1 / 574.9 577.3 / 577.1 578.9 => -0.044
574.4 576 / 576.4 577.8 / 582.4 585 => -0.026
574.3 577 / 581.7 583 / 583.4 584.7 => -0.017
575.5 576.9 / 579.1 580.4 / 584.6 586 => -0.082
